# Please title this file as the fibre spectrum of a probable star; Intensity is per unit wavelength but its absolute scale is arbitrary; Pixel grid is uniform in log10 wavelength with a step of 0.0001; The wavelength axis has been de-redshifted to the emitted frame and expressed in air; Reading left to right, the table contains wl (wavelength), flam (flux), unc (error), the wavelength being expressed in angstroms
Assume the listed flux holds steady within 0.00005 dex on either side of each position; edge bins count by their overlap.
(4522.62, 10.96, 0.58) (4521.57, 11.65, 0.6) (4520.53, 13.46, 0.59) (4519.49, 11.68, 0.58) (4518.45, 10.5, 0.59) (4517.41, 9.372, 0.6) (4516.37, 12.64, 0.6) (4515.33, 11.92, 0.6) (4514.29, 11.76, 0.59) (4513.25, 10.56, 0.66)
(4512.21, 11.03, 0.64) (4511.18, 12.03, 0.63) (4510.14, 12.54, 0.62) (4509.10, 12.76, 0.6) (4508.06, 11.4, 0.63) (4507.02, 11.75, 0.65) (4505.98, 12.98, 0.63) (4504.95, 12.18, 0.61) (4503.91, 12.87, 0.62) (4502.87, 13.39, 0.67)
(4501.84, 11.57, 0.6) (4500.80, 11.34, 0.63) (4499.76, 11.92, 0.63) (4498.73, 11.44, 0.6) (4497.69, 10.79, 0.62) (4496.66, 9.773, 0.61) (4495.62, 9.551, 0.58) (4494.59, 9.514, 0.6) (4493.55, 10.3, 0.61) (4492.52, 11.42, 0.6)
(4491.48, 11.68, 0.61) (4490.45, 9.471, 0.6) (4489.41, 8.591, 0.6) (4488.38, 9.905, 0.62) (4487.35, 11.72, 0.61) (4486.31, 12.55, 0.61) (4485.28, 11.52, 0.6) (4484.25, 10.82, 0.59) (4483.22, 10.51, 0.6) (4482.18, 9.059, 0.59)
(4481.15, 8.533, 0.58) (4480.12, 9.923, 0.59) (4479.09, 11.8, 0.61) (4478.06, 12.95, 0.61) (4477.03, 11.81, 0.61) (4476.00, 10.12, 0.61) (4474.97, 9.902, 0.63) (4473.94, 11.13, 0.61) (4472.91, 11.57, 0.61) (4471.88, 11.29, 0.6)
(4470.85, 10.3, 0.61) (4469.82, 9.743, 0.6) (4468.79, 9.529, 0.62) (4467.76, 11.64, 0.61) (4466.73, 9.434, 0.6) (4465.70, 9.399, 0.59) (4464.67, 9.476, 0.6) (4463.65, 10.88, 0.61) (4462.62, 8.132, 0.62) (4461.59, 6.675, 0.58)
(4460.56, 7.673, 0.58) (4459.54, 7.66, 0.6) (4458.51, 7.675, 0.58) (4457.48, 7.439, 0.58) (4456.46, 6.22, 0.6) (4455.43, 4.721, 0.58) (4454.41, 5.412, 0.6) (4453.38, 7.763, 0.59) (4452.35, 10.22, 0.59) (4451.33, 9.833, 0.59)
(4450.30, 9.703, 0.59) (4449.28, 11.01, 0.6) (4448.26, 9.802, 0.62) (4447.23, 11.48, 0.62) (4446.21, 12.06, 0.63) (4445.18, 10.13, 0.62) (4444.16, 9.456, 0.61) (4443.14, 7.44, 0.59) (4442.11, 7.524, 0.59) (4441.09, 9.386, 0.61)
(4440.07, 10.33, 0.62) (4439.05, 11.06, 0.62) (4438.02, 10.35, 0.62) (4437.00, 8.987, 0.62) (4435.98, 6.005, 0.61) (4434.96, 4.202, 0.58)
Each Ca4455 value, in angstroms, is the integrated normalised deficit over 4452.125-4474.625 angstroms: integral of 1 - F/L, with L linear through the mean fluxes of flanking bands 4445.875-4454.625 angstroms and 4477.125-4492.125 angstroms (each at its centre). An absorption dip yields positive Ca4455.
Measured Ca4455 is 3.0 angstroms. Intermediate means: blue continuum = 9.79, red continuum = 10.7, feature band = 8.81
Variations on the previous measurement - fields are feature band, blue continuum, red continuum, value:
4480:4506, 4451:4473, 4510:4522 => -1.3 angstroms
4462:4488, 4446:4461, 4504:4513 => -1.6 angstroms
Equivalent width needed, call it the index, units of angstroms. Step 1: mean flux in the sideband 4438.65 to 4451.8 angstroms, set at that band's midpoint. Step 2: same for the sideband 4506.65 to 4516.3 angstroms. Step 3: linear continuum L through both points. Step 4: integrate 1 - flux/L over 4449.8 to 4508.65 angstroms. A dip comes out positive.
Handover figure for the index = 4.3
